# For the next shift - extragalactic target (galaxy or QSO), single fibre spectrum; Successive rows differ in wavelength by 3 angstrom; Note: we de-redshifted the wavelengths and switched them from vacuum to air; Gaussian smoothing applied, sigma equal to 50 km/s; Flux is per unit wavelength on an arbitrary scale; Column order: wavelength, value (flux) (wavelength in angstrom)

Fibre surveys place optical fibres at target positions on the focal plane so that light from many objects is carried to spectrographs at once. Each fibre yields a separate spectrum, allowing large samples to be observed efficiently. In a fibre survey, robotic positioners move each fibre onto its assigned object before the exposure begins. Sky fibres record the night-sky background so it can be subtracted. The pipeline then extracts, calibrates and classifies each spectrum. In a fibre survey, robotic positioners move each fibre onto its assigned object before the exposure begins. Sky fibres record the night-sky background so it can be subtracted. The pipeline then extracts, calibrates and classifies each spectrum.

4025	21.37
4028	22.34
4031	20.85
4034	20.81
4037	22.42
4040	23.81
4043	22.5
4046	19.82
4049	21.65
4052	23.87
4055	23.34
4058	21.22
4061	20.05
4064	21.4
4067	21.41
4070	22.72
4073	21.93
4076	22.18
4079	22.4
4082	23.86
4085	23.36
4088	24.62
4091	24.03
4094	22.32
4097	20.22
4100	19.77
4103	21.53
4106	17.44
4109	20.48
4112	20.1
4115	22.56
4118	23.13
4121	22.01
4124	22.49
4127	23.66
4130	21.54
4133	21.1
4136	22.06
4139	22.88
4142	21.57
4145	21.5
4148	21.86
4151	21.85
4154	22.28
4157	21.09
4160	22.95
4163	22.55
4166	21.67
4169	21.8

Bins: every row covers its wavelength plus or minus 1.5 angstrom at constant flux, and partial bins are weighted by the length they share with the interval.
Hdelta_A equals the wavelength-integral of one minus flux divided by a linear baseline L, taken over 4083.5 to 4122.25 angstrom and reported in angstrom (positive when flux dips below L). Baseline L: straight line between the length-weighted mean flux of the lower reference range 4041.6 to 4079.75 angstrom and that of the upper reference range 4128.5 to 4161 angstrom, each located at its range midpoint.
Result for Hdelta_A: 0.4 angstrom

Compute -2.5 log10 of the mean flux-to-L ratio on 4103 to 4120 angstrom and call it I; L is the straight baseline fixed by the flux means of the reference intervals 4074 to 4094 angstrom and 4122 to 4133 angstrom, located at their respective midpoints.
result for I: 0.09 mag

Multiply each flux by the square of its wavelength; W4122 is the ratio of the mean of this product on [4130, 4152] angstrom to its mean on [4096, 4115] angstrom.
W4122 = 1.10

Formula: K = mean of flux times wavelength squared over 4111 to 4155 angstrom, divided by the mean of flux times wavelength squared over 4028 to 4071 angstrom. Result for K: 1.05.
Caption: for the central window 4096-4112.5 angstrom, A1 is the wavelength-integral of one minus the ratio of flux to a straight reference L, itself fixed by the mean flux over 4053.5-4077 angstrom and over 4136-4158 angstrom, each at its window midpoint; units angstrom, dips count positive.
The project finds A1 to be 1.5 angstrom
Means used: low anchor 21.8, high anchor 21.9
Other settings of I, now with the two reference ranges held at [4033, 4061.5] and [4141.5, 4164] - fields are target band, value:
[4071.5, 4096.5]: -0.05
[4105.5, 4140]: 0.01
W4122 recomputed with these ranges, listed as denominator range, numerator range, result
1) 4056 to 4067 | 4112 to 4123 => 1.08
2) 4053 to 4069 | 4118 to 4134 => 1.07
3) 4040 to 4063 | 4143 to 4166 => 1.06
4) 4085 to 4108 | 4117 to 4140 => 1.05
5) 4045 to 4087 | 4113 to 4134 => 1.04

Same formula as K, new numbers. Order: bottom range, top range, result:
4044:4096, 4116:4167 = 1.03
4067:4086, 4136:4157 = 1.00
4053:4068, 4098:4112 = 0.94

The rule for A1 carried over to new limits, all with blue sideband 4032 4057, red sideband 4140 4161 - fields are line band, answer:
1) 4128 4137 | 0.11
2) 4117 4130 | -0.42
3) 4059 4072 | 0.44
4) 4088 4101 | 0.03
